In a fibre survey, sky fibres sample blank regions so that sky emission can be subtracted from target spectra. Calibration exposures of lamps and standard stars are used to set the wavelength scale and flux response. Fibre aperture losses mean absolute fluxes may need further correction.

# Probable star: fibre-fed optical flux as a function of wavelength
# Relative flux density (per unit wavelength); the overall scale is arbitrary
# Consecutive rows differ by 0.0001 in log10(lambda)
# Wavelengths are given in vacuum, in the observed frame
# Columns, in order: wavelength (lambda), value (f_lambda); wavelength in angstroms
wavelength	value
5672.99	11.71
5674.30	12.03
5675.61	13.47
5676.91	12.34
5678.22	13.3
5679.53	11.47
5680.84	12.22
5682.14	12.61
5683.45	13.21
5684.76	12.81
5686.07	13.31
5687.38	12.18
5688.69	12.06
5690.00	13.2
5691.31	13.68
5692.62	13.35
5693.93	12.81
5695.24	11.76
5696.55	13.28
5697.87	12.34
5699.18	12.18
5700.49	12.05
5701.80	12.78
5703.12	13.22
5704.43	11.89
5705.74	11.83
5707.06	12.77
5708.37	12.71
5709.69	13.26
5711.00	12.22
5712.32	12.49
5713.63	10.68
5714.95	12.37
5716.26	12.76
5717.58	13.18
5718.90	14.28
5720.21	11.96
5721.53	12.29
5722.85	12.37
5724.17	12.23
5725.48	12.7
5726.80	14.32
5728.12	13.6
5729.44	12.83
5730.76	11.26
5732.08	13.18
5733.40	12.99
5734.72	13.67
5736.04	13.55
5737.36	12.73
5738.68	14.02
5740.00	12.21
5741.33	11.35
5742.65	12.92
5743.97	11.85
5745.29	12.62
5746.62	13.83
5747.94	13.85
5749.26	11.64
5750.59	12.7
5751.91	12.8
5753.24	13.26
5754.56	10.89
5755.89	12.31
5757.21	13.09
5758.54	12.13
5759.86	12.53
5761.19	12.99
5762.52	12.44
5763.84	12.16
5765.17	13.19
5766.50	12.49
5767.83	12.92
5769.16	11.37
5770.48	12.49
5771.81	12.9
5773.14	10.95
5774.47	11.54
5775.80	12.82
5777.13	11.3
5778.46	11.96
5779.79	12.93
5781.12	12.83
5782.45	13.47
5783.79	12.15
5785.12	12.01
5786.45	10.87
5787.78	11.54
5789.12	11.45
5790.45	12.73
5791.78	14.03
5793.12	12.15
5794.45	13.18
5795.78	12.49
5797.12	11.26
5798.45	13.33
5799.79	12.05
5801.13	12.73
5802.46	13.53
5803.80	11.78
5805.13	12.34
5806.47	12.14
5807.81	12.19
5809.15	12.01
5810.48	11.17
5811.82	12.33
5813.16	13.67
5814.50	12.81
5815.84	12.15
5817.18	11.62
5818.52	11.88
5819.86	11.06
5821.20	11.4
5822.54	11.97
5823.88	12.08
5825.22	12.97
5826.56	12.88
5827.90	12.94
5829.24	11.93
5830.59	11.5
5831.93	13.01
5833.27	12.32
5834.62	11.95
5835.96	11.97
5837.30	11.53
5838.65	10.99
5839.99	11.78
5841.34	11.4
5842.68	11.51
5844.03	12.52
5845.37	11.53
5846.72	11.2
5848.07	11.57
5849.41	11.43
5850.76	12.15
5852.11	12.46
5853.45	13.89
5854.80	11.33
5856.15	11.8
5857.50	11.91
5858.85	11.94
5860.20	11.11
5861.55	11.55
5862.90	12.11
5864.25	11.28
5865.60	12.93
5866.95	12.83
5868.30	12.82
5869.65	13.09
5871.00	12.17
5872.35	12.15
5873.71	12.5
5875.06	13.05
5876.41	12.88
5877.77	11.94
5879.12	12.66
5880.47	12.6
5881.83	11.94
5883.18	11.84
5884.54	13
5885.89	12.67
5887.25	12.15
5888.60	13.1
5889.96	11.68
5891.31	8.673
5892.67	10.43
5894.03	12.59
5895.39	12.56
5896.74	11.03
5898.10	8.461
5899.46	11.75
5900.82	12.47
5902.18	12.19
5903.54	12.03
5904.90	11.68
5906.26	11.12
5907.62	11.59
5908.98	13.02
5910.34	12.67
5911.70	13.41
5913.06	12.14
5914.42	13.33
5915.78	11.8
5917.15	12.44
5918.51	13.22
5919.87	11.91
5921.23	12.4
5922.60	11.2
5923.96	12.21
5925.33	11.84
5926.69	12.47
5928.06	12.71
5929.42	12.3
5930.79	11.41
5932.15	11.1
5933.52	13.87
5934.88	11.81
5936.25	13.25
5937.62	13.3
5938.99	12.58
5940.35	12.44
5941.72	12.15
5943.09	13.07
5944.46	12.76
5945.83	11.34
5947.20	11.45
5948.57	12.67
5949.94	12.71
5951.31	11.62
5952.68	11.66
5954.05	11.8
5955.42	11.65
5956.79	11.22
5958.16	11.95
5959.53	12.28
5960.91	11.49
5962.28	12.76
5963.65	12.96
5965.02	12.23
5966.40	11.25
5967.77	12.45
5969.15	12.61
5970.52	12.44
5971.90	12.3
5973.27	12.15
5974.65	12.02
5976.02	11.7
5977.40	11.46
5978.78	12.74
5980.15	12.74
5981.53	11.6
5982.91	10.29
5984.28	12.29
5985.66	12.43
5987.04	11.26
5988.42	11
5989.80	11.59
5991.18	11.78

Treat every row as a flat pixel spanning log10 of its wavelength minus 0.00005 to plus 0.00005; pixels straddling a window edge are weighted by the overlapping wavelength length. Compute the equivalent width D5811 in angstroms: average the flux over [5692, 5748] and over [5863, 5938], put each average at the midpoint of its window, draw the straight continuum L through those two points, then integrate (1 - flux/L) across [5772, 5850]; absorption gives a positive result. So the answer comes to 1.9 angstroms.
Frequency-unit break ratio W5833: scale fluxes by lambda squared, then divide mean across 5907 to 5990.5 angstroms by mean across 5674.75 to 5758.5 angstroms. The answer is 1.04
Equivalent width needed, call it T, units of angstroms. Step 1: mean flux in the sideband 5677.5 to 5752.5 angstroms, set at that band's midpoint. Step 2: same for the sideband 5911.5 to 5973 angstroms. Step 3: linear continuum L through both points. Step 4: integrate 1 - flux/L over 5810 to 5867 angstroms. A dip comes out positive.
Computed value 2.1 angstroms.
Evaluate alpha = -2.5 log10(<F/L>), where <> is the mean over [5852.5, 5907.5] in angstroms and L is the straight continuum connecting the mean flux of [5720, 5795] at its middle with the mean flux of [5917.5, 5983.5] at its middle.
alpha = 0.03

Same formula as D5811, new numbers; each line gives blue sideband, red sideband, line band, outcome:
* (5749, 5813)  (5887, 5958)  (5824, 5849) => 0.5 angstroms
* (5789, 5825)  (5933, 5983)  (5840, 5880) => 0.5 angstroms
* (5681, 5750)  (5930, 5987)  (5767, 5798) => 0.8 angstroms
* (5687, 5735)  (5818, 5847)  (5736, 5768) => -0.6 angstroms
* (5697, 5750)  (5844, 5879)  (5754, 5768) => 0.1 angstroms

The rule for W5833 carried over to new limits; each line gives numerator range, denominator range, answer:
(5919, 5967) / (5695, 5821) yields 1.04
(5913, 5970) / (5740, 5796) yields 1.05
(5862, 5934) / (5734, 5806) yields 1.02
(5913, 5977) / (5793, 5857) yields 1.05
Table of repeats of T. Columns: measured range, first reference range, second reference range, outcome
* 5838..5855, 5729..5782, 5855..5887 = 0.7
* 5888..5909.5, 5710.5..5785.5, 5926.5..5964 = 1.4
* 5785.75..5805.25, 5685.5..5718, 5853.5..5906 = -0.2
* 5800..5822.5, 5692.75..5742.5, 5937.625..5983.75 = 0.5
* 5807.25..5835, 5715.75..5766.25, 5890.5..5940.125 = 0.5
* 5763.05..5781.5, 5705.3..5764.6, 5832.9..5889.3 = 0.4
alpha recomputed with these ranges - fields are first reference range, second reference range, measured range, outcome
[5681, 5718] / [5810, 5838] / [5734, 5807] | -0.01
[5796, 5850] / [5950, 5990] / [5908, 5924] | -0.04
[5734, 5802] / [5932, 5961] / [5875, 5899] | 0.04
